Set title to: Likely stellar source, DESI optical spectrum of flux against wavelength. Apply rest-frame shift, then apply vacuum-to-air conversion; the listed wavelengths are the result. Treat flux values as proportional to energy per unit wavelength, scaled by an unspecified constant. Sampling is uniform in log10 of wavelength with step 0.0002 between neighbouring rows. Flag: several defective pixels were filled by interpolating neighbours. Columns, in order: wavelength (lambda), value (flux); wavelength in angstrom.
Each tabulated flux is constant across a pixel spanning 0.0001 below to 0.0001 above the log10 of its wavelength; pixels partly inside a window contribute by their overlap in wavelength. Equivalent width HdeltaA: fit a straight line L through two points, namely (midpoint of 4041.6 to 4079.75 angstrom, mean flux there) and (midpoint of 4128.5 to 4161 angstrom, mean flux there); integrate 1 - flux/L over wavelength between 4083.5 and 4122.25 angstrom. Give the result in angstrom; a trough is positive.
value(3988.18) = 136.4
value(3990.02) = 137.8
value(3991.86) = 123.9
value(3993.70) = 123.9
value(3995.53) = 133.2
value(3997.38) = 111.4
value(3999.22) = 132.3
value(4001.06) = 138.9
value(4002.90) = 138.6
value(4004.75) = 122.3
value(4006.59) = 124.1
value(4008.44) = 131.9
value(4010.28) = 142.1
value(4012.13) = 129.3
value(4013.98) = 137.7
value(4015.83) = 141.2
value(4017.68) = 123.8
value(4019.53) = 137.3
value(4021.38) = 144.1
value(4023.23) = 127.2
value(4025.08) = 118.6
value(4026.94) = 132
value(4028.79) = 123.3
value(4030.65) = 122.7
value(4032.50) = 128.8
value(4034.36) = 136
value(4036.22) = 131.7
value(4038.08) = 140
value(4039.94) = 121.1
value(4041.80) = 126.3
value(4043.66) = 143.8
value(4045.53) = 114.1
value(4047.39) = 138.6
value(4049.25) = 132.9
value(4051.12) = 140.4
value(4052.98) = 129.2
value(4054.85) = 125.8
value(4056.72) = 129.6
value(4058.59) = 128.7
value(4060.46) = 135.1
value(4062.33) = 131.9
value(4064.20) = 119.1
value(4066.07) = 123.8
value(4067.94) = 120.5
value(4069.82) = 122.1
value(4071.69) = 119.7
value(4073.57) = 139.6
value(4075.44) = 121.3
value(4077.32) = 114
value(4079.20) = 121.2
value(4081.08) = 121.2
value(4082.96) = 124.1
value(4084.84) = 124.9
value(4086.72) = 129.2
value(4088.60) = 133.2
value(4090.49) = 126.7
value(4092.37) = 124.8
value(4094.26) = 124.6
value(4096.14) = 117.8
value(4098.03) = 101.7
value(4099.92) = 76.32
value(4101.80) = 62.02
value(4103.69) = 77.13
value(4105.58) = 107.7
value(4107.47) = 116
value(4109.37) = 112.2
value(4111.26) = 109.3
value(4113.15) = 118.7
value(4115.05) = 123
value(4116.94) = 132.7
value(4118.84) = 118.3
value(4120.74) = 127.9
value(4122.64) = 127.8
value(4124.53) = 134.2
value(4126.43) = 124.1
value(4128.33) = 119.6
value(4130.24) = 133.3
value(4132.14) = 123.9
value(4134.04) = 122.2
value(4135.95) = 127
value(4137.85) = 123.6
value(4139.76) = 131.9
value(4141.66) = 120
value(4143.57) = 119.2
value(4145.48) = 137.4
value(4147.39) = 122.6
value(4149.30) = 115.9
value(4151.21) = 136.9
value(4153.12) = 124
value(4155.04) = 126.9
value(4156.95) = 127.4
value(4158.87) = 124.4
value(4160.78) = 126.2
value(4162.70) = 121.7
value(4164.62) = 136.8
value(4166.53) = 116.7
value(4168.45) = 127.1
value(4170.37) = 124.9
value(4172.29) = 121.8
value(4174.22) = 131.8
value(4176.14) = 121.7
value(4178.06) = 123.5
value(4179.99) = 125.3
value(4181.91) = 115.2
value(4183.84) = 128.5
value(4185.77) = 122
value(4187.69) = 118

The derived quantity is 4.0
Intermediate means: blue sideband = 128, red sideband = 126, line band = 114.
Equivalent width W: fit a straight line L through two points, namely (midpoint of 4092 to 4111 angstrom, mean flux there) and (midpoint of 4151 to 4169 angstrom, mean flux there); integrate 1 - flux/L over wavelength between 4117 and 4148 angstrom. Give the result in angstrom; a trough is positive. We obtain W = -3.1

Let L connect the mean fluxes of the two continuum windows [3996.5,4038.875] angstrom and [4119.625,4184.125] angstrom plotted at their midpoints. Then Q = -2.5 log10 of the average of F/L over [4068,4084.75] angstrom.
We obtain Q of 0.05 mag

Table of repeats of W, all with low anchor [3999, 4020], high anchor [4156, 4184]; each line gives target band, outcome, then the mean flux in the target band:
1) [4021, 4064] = 0.4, 130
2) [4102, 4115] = 2.3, 105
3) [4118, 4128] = 0.1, 126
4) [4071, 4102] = 2.7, 118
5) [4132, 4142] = 0.1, 125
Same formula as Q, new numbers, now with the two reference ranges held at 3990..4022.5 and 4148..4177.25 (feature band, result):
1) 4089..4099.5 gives 0.09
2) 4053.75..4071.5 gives 0.03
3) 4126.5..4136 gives 0.02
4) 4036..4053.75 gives -0.01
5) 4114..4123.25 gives 0.01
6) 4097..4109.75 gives 0.35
